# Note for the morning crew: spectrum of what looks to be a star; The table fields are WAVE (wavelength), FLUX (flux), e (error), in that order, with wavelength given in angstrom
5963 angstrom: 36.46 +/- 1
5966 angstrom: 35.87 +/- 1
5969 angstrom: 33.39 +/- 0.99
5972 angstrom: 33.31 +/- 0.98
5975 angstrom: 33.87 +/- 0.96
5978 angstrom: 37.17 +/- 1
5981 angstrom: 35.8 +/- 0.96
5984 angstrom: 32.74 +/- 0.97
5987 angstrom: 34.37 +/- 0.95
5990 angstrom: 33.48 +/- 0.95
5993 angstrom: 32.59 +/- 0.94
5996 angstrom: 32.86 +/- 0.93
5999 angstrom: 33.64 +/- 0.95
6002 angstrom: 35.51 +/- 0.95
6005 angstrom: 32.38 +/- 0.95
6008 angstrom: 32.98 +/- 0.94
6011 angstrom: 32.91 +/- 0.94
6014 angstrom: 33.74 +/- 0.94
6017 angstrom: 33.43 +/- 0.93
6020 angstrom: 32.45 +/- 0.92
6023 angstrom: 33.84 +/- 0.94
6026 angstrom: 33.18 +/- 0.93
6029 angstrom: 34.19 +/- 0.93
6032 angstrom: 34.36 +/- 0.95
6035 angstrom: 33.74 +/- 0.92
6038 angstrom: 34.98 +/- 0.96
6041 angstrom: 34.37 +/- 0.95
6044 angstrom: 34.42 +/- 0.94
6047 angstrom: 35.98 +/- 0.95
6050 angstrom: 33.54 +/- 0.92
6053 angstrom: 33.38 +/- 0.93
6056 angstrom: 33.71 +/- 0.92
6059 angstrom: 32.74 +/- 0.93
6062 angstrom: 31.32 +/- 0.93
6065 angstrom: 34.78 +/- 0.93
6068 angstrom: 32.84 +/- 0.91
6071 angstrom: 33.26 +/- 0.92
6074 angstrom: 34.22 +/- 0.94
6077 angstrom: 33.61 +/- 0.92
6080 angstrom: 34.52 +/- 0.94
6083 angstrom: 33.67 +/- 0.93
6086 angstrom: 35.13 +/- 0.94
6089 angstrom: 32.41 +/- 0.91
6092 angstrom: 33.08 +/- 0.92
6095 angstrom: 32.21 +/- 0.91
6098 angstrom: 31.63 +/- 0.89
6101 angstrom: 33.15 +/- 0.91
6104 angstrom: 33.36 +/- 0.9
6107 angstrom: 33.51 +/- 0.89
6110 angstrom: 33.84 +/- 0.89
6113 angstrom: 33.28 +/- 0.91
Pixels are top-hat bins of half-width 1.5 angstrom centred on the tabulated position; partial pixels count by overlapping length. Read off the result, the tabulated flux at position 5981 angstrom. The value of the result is 35.8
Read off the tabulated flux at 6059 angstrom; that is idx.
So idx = 32.74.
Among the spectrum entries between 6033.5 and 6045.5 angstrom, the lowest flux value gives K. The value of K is 33.74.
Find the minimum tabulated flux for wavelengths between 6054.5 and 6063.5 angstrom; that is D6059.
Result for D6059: 31.32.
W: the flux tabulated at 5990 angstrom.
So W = 33.48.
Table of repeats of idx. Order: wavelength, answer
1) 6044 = 34.42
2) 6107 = 33.51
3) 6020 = 32.45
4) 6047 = 35.98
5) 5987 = 34.37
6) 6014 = 33.74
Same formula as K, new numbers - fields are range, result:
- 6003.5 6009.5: 32.38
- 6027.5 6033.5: 34.19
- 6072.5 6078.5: 33.61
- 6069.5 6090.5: 32.41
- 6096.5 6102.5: 31.63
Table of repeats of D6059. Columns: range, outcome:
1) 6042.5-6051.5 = 33.54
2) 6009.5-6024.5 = 32.45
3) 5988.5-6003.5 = 32.59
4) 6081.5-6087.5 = 33.67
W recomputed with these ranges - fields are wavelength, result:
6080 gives 34.52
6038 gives 34.98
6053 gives 33.38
